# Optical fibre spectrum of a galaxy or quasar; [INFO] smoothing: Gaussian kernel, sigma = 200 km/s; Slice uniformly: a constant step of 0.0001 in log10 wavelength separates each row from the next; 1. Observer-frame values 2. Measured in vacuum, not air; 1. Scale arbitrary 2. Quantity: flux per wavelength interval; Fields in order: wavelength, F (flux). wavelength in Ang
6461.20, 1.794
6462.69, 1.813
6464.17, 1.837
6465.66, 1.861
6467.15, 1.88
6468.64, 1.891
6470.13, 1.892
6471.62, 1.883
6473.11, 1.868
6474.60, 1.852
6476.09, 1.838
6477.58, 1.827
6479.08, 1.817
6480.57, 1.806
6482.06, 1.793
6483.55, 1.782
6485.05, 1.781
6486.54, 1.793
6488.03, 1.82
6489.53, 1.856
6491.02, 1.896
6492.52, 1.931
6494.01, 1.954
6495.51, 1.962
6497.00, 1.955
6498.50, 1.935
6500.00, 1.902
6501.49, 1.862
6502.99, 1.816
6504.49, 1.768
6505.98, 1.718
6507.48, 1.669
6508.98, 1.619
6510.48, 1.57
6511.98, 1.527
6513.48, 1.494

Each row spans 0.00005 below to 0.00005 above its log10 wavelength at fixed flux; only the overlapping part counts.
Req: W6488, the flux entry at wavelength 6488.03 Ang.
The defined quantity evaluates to 1.82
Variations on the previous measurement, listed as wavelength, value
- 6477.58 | 1.827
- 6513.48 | 1.494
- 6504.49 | 1.768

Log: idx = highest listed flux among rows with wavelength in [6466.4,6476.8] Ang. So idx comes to 1.892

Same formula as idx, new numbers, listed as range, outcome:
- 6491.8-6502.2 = 1.962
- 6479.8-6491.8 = 1.896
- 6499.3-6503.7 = 1.902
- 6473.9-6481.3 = 1.852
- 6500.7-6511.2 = 1.862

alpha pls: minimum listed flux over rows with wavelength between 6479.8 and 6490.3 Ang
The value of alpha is 1.781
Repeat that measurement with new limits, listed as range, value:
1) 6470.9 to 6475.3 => 1.852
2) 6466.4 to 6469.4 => 1.88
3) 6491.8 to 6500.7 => 1.902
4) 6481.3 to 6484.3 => 1.782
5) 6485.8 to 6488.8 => 1.793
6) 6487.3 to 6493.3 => 1.82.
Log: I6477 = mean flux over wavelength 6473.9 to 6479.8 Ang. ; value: 1.83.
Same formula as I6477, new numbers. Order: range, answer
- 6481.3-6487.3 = 1.79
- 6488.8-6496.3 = 1.92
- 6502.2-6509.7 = 1.72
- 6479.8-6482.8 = 1.8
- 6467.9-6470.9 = 1.89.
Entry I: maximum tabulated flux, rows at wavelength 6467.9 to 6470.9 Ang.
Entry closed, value 1.892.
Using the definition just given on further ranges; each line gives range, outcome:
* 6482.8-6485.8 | 1.782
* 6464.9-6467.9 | 1.88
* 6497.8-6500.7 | 1.935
